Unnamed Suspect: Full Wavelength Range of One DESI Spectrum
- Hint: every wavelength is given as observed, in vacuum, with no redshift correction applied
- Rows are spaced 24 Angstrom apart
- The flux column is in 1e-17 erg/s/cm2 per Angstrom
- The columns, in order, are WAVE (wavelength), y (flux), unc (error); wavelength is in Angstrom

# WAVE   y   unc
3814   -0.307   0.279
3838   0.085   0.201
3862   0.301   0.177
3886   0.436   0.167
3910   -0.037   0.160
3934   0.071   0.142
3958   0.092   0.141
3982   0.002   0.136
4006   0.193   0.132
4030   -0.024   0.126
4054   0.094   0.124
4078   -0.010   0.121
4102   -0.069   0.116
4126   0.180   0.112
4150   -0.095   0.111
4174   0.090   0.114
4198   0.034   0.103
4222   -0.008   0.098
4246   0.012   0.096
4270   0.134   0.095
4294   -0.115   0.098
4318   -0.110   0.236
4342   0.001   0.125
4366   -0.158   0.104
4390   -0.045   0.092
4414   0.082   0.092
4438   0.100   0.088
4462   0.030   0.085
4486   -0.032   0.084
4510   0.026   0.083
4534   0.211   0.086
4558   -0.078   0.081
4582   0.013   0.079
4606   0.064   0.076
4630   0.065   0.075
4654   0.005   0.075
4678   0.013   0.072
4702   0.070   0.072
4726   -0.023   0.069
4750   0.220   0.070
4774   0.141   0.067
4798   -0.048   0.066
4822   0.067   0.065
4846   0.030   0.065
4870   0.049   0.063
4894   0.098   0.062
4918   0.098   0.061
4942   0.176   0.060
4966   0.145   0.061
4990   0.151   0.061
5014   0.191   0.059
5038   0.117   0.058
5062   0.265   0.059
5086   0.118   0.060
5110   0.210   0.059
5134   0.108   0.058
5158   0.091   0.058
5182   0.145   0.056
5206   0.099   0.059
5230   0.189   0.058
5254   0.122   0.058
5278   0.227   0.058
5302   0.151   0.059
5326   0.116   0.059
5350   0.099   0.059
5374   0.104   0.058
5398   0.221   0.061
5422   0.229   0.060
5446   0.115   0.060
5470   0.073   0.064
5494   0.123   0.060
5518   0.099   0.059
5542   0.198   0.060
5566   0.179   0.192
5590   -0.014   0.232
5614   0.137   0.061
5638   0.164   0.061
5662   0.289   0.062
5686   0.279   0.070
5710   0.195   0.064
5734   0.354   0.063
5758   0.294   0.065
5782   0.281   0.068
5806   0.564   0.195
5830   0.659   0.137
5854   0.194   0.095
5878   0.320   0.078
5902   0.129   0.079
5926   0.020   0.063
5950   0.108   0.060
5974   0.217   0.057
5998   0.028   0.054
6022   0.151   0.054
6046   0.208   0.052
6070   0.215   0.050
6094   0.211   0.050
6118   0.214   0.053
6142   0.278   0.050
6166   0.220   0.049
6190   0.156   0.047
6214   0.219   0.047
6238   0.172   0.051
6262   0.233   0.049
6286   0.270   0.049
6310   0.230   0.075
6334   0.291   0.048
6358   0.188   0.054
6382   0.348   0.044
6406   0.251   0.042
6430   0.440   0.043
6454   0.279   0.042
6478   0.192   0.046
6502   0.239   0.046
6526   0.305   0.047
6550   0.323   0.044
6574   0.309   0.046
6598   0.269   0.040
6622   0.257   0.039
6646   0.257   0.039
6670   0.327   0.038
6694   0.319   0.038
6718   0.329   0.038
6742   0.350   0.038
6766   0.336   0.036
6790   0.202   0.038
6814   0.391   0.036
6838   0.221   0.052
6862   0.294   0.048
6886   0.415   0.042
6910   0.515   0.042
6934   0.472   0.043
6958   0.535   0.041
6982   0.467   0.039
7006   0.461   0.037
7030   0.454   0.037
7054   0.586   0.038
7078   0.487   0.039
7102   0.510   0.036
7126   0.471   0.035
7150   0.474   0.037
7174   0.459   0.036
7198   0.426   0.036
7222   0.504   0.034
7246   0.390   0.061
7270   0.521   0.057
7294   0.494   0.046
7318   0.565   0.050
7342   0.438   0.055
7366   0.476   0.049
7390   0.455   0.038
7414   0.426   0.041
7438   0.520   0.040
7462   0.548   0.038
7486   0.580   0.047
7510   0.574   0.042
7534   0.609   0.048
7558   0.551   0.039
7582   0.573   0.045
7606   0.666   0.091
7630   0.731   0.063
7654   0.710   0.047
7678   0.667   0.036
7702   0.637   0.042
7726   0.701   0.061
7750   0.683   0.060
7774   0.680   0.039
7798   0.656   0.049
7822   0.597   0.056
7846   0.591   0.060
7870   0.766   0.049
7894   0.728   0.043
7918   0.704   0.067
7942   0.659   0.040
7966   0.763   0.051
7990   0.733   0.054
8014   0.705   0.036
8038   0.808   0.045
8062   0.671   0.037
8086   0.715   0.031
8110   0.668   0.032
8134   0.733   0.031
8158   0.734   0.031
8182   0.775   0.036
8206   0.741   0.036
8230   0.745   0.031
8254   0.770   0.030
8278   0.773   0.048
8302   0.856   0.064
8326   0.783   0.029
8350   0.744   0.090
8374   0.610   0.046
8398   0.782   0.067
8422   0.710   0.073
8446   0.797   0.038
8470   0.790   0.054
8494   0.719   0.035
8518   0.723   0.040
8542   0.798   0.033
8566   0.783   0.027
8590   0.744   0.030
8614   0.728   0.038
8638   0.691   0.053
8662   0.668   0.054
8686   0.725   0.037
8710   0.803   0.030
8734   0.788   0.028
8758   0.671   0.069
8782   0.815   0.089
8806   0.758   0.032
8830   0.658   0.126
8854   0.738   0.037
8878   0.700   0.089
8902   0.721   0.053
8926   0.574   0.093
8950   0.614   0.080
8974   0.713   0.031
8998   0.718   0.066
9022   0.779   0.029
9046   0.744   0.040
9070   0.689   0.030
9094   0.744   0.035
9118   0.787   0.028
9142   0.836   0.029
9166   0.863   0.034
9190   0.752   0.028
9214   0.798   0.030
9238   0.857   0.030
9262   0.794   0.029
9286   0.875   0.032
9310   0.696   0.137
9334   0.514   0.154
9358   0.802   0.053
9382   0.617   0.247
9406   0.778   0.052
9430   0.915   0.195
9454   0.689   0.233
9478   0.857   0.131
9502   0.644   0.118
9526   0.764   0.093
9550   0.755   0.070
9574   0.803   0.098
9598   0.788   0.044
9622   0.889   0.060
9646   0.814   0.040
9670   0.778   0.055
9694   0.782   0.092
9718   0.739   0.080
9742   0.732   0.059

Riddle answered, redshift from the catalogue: 0.72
